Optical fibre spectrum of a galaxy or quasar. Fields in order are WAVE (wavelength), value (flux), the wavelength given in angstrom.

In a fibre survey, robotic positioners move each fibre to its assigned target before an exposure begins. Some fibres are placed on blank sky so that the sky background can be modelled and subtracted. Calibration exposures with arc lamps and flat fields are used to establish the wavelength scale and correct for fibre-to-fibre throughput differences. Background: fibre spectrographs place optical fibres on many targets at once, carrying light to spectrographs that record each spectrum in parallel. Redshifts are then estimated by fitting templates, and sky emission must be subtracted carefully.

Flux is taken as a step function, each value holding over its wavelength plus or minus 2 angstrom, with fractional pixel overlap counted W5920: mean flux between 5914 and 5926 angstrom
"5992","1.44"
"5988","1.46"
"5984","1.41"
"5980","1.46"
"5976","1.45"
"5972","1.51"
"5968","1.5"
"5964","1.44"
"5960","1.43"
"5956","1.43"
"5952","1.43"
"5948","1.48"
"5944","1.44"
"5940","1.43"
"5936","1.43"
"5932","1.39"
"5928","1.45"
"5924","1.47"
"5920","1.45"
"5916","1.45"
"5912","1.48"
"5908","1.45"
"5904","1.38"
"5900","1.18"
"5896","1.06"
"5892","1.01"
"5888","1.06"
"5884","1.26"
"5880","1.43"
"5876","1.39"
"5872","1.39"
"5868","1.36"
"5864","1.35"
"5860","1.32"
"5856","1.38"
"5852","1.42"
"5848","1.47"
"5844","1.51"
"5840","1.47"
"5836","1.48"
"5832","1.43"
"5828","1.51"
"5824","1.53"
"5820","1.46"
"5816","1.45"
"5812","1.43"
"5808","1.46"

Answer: 1.46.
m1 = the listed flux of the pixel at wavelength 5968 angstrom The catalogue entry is 1.5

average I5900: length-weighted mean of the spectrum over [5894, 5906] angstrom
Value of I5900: 1.21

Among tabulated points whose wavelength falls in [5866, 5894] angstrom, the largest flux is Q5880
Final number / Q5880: 1.43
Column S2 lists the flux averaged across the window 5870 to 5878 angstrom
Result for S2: 1.39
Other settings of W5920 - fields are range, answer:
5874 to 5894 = 1.23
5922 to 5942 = 1.43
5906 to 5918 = 1.46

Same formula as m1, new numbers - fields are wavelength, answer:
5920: 1.45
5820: 1.46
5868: 1.36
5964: 1.44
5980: 1.46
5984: 1.41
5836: 1.48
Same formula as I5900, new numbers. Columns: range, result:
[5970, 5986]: 1.46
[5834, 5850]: 1.48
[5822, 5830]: 1.52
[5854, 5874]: 1.36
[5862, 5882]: 1.38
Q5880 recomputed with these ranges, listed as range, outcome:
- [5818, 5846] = 1.53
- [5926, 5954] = 1.48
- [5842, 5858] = 1.51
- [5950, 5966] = 1.44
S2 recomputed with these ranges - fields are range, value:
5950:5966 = 1.43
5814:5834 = 1.48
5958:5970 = 1.46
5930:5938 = 1.41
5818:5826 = 1.5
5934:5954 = 1.44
